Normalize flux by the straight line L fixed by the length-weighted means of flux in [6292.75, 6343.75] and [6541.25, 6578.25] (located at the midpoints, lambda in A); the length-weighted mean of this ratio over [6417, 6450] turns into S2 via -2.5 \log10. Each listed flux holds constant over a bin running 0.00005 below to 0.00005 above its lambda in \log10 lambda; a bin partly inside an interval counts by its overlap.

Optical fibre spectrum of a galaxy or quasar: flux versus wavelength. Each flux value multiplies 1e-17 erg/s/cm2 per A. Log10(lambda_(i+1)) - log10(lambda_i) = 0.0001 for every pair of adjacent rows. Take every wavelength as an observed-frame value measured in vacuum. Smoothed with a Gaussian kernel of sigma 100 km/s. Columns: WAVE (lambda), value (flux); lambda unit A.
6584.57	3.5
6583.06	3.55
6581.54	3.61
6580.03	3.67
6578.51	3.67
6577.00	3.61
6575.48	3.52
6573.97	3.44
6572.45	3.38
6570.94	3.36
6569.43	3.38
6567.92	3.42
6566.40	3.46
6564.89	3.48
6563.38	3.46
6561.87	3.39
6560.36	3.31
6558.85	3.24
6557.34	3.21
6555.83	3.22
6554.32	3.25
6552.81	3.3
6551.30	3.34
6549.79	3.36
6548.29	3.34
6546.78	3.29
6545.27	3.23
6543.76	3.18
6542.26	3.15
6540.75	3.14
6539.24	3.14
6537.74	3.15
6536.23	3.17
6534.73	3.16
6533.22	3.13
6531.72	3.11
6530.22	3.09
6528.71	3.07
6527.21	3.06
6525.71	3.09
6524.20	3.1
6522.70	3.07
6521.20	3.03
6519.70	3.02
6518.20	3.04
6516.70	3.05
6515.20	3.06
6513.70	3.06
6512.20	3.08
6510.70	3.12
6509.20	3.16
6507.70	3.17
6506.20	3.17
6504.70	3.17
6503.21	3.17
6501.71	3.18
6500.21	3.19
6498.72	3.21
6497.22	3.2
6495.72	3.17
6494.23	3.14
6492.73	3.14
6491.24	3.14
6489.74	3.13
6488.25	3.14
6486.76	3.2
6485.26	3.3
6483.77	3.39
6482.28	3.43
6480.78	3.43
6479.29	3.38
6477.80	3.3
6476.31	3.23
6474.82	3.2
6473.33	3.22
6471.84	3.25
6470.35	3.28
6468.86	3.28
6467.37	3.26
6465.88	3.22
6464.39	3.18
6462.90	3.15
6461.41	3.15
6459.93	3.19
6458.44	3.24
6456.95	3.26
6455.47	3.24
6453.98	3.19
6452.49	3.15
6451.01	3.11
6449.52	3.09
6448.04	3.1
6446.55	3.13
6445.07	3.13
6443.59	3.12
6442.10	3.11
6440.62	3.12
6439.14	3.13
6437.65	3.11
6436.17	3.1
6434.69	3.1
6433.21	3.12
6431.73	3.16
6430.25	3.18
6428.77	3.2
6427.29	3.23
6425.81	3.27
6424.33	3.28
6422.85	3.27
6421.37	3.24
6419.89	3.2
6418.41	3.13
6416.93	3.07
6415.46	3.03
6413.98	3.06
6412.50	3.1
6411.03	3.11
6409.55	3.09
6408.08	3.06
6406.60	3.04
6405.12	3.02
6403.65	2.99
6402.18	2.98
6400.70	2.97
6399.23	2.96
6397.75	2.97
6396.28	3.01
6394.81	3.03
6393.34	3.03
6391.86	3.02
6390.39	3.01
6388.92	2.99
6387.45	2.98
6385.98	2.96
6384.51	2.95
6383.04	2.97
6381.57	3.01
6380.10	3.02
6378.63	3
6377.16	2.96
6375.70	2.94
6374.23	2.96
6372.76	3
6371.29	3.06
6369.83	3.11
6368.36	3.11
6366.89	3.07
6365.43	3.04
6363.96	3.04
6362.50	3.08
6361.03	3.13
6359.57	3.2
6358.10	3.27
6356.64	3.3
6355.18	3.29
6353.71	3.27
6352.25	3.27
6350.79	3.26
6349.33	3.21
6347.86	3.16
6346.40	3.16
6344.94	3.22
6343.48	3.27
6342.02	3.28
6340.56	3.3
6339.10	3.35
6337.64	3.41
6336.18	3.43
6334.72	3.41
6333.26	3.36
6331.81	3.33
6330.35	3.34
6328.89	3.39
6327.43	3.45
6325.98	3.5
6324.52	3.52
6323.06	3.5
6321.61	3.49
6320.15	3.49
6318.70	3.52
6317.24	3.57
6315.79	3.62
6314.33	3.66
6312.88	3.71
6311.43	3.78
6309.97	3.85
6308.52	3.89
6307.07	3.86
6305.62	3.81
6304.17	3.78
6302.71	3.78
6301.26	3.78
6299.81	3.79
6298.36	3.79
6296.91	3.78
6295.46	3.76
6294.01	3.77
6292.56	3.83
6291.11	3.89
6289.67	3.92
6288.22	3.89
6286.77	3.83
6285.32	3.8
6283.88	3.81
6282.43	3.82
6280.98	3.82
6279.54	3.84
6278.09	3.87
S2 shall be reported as 0.10 mag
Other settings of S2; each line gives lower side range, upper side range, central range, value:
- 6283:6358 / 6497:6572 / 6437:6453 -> 0.08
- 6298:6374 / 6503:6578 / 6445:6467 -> 0.04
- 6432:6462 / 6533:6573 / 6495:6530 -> 0.04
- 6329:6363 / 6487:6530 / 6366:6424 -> 0.07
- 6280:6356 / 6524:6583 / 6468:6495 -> 0.04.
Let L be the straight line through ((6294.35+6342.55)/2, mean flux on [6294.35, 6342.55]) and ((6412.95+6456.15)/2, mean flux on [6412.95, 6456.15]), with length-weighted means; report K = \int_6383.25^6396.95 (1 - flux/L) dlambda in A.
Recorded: 1.3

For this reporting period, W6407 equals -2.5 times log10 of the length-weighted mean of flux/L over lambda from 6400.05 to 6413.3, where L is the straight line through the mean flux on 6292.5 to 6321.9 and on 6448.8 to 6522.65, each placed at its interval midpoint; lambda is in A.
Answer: 0.13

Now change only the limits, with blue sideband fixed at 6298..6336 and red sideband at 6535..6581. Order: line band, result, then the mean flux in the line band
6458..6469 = 0.08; 3.2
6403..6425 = 0.13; 3.11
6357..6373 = 0.15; 3.11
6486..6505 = 0.08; 3.17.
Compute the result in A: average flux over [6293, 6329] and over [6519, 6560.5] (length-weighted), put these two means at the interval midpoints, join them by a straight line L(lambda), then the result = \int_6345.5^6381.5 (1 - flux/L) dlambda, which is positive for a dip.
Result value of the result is 4.5 A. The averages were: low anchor 3.68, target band 3.12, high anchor 3.18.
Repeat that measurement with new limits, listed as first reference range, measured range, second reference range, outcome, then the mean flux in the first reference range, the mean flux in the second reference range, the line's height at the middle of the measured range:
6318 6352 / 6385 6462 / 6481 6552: 3.7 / 3.36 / 3.16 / 3.27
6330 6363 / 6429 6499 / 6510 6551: -0.3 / 3.27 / 3.13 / 3.18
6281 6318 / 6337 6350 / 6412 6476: 1.2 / 3.79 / 3.17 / 3.6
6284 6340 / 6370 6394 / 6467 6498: 3.4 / 3.65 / 3.25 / 3.48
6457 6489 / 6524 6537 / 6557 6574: 0.9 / 3.26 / 3.38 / 3.33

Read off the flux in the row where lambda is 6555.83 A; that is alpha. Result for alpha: 3.22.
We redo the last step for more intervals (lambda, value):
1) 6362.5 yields 3.08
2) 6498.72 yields 3.21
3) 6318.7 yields 3.52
